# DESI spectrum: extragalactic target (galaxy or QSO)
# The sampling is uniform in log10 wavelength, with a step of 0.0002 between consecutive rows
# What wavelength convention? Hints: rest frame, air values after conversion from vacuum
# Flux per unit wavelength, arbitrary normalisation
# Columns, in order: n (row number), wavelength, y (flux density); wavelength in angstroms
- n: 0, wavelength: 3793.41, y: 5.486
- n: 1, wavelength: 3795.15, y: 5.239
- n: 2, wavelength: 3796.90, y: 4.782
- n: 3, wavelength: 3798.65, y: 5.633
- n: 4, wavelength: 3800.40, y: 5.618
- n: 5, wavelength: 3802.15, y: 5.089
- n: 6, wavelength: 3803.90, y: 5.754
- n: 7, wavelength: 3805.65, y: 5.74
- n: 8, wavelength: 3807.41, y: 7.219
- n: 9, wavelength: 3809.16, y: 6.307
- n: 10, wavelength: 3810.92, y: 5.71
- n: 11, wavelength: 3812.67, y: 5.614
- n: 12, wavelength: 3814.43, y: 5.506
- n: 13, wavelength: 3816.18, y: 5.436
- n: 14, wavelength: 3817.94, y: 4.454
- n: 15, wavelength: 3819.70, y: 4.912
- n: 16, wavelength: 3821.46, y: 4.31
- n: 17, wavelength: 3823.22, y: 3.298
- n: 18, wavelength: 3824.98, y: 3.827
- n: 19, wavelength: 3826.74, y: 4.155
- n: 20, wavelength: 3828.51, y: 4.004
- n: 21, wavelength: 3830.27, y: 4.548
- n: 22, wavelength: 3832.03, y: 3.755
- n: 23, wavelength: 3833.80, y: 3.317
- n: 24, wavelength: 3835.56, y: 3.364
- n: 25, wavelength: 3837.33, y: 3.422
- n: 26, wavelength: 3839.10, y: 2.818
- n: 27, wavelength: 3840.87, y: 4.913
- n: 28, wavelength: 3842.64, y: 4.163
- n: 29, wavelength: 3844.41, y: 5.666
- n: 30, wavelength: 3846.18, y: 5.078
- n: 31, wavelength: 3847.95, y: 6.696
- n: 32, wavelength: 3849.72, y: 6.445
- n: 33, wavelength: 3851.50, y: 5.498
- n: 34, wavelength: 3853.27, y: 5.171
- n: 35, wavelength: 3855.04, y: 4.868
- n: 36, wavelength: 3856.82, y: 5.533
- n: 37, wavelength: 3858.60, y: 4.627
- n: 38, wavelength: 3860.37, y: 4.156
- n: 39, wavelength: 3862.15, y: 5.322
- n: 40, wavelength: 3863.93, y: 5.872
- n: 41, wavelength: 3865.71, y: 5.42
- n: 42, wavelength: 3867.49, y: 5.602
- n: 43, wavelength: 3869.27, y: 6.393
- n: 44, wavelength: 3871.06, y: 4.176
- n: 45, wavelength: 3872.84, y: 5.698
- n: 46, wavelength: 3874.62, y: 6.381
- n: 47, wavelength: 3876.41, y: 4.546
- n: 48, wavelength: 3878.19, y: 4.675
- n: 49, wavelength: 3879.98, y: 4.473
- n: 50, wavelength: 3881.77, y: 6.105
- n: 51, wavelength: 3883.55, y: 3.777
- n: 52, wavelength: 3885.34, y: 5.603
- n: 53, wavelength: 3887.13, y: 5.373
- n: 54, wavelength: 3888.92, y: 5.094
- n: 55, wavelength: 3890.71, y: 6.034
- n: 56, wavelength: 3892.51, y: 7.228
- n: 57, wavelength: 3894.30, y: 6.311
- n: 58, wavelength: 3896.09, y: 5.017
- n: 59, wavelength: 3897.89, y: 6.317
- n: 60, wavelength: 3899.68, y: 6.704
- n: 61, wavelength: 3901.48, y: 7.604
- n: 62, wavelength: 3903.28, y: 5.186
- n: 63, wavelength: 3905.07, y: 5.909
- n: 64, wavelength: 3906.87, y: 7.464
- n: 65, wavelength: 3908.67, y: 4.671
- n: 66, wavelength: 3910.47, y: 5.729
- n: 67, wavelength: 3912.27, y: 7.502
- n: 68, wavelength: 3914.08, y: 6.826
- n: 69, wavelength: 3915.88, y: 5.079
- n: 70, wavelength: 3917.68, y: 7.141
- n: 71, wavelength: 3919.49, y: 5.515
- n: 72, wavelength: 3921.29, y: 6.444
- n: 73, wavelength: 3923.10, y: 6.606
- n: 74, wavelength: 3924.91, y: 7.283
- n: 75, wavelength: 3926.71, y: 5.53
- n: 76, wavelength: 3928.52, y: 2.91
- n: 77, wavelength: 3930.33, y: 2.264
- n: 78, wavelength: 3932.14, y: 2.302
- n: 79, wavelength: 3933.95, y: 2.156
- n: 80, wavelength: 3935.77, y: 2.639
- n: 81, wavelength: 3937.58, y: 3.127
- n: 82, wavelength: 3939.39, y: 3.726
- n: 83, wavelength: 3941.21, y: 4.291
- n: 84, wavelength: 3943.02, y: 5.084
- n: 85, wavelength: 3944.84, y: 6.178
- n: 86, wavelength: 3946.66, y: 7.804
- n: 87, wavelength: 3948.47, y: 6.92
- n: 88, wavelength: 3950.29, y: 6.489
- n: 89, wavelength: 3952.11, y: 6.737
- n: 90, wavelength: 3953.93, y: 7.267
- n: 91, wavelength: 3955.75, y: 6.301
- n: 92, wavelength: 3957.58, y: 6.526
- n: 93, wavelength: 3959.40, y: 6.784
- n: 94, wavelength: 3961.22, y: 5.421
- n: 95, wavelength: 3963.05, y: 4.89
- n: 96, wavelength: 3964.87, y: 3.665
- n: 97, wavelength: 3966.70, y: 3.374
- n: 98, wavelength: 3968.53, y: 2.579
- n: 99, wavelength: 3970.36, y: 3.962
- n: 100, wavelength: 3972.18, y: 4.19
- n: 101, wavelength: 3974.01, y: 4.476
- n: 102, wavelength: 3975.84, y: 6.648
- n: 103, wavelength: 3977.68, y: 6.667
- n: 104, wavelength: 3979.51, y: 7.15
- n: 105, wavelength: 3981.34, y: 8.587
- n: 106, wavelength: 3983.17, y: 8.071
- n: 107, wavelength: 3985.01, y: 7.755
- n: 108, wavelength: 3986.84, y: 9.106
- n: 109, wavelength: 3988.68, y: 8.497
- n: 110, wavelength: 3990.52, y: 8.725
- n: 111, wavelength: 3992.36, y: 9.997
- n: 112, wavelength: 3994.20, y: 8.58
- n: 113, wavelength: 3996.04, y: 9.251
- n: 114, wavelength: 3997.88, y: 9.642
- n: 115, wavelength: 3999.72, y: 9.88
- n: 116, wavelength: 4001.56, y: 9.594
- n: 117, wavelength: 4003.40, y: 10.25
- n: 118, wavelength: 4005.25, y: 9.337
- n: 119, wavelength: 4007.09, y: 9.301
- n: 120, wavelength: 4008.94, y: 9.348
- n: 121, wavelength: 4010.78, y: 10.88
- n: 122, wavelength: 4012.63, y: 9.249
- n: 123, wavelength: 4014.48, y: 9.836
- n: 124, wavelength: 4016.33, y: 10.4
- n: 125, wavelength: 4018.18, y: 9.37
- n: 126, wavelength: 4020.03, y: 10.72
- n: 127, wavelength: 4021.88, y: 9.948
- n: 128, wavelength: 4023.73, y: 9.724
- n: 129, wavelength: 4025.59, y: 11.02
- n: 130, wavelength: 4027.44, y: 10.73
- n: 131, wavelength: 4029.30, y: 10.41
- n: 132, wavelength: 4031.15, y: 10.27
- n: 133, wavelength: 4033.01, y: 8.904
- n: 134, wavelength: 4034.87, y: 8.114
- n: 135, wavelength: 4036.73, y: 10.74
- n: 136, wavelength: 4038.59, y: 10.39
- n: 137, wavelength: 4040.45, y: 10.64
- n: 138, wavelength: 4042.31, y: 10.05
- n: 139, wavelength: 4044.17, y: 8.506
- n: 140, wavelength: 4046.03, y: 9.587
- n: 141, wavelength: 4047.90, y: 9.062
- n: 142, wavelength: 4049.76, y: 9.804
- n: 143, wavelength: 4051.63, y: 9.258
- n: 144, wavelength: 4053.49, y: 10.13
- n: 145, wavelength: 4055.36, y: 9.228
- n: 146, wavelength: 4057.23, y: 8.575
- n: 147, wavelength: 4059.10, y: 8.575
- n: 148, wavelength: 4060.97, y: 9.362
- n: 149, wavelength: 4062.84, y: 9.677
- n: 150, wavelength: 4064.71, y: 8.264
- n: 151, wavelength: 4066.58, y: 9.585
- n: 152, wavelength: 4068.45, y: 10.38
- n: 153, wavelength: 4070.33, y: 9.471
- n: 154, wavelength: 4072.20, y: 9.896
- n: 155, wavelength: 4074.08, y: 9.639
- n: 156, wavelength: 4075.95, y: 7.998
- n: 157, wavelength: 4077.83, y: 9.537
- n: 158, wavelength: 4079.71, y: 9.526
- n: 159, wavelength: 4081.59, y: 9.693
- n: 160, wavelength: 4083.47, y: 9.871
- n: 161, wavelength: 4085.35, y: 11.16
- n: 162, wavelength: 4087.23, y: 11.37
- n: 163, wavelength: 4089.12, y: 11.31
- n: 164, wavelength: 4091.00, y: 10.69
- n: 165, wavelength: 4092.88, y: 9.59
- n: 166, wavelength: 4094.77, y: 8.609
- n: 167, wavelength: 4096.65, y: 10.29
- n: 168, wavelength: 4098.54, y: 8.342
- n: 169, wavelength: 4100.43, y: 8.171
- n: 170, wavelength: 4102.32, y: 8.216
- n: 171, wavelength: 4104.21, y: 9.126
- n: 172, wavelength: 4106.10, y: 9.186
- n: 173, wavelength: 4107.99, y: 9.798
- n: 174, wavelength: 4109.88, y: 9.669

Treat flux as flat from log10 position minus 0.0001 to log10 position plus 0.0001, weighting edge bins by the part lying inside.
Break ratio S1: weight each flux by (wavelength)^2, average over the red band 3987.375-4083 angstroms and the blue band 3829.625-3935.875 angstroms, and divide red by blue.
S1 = 1.98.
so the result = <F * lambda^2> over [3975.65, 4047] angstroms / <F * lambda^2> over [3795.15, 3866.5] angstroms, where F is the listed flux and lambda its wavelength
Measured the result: 2.1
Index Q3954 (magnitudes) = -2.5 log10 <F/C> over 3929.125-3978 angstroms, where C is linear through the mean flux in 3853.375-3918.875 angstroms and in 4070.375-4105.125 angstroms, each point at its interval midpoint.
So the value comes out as 0.39 mag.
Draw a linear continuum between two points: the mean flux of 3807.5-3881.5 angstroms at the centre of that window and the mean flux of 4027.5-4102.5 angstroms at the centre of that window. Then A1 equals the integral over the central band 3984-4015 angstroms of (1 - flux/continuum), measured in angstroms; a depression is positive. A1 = -4.3 angstroms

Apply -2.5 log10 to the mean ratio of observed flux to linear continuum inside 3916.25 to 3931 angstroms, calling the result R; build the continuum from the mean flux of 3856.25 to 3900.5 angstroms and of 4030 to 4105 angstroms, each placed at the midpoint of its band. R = 0.17 mag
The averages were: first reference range 5.46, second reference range 9.54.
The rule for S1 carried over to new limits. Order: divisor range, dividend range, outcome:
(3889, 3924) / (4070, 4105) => 1.68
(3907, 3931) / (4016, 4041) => 1.86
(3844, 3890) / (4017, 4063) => 1.99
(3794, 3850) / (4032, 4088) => 2.21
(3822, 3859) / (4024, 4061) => 2.36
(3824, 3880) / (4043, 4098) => 2.22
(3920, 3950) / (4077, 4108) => 2.20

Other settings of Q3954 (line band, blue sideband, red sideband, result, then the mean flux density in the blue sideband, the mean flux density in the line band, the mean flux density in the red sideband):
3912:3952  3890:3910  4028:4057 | 0.32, 6.21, 5.17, 9.66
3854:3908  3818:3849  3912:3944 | -0.23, 4.27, 5.58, 4.75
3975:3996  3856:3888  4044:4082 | -0.07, 5.21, 8.21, 9.33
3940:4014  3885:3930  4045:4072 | 0.05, 6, 7.25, 9.37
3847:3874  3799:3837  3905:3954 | -0.08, 4.84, 5.44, 5.37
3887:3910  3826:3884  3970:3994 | -0.07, 4.88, 6.09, 7.34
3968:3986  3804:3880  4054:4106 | 0.23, 4.97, 6.1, 9.49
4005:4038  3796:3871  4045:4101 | -0.16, 4.99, 9.92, 9.56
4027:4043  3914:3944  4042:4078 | -0.19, 4.58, 10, 9.31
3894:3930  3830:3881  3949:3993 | -0.07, 4.93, 6.02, 6.39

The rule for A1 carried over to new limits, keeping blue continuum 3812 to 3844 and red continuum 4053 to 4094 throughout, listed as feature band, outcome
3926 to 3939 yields 7.1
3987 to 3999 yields -1.9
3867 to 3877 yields -0.6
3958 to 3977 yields 6.9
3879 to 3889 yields 0.7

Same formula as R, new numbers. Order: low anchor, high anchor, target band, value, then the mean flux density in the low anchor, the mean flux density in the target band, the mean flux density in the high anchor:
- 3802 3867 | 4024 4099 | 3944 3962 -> 0.12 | 4.92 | 6.65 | 9.71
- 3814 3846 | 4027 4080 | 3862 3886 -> -0.01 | 4.22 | 5.28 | 9.52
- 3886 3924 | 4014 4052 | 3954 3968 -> 0.41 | 6.18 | 5.32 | 9.89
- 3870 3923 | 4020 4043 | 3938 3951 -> 0.28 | 5.83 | 5.68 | 10.1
